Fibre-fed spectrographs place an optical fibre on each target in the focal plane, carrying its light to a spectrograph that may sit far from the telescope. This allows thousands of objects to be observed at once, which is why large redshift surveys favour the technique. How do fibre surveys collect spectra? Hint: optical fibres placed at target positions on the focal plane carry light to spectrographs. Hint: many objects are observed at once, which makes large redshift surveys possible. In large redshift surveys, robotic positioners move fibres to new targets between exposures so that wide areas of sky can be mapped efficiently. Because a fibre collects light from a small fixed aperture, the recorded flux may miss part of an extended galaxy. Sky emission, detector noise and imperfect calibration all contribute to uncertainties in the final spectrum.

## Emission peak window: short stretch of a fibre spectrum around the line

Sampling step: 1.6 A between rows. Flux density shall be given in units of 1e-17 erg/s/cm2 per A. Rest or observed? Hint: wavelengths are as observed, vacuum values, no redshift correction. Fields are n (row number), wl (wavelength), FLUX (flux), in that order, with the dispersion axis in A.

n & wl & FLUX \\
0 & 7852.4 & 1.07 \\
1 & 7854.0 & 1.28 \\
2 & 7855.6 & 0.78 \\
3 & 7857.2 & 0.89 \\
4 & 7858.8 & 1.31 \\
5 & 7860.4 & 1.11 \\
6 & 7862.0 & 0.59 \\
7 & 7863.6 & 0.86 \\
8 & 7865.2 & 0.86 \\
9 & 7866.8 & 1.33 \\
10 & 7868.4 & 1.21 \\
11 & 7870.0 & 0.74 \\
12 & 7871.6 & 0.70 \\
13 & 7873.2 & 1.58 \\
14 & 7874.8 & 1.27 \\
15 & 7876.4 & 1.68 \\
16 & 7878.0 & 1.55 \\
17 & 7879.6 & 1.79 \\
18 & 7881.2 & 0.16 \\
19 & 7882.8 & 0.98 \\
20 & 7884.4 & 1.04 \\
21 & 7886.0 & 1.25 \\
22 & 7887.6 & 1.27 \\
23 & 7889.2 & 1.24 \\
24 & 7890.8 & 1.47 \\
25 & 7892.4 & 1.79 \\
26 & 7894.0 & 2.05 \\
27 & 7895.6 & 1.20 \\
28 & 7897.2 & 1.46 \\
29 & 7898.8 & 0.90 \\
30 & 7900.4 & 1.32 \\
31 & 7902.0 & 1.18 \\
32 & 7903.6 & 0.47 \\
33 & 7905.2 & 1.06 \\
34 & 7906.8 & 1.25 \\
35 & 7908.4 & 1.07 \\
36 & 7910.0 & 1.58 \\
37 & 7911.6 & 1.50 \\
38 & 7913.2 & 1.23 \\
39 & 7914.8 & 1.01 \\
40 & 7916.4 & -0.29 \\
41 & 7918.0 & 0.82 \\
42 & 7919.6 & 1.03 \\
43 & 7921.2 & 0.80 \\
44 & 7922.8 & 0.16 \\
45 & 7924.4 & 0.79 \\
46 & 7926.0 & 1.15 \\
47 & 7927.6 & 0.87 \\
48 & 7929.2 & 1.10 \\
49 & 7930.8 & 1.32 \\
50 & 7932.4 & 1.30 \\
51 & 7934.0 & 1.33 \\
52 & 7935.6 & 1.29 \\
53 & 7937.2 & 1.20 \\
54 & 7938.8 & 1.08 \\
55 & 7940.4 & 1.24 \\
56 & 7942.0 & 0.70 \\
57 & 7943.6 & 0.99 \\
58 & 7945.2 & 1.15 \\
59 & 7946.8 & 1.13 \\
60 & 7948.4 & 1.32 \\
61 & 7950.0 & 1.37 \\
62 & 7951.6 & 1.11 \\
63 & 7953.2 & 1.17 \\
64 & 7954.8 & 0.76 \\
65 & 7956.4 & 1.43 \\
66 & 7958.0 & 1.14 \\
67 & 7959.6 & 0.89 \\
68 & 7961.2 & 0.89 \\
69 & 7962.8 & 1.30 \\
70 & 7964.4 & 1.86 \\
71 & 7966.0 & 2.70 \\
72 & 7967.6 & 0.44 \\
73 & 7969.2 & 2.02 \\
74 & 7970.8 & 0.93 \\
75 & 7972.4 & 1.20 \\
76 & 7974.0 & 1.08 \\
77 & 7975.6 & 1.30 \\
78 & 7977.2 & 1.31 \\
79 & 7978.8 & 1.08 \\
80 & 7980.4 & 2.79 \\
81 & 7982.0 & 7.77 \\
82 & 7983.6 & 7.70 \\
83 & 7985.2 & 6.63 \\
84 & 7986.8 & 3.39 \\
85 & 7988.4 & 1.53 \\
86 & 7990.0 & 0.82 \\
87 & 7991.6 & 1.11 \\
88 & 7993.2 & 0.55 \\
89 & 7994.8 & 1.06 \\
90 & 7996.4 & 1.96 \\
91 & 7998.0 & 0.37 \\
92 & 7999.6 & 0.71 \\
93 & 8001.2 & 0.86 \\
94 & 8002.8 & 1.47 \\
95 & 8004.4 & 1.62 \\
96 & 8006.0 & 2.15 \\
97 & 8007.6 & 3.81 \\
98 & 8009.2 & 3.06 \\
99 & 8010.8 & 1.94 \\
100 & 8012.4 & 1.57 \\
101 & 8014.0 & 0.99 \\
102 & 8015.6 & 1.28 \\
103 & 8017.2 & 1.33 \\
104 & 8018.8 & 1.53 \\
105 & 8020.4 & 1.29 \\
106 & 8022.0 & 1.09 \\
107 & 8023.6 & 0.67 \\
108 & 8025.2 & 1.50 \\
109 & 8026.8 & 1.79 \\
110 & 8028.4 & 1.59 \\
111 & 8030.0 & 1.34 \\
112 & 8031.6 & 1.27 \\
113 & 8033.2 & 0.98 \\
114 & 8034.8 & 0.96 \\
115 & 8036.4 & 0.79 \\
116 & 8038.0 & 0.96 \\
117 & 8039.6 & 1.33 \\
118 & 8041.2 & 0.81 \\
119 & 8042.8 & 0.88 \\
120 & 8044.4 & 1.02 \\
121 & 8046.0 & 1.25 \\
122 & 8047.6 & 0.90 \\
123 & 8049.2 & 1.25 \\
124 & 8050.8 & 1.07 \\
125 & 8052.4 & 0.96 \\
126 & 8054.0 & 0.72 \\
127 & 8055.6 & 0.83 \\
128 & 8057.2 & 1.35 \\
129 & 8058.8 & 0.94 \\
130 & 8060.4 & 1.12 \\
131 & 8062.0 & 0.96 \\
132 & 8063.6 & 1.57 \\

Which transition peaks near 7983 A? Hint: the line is Halpha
